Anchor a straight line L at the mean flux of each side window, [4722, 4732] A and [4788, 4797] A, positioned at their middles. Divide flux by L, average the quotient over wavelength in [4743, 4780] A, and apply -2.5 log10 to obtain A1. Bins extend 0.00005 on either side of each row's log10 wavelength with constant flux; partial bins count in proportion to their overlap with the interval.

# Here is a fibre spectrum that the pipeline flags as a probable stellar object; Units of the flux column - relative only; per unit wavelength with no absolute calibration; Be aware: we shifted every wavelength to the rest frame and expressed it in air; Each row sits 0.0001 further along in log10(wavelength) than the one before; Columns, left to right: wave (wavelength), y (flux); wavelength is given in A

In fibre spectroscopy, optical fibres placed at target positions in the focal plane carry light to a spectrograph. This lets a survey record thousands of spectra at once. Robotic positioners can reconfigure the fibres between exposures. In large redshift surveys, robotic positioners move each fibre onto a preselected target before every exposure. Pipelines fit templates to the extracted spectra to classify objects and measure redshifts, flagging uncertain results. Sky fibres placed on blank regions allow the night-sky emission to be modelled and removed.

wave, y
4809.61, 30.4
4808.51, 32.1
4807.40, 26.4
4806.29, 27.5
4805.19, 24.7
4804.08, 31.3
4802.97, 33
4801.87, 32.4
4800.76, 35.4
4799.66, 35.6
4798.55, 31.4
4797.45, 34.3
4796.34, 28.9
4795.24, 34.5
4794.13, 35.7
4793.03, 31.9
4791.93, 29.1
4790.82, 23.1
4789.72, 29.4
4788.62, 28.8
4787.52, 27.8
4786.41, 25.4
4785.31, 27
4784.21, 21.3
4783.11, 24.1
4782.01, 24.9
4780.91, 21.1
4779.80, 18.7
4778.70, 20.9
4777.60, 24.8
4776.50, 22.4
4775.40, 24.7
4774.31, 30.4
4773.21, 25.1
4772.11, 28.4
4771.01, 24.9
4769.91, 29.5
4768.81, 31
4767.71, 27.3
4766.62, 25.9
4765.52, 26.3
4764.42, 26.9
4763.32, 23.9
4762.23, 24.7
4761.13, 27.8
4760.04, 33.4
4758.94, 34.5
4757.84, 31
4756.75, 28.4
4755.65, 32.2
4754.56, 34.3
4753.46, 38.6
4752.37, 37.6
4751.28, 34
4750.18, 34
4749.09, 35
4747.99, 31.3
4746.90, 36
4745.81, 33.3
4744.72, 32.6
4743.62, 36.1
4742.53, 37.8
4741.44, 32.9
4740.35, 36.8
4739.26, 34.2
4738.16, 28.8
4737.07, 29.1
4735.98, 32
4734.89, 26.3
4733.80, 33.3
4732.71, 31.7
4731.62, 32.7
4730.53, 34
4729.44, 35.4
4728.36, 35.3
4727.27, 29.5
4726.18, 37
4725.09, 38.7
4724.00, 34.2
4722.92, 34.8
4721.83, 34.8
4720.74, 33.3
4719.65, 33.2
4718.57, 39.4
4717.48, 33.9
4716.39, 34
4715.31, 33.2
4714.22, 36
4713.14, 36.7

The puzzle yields 0.09 mag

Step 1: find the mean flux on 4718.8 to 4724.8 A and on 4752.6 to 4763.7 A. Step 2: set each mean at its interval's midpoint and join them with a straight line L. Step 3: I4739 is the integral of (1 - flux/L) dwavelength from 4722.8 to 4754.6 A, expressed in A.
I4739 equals -0.9 A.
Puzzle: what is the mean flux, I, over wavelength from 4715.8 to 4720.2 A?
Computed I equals 35.1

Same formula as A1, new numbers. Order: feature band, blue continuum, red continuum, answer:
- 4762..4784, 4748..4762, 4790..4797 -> 0.25 mag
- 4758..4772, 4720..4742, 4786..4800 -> 0.13 mag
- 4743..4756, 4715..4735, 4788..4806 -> -0.05 mag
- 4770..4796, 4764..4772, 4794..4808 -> 0.12 mag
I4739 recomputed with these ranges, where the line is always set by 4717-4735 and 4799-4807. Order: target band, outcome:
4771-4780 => 2.1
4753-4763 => 0.5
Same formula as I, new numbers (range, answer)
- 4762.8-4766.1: 25.7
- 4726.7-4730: 33.5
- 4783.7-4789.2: 26.1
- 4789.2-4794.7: 29.8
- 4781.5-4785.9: 24.4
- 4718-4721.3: 35.3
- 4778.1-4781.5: 20.3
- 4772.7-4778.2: 25.5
